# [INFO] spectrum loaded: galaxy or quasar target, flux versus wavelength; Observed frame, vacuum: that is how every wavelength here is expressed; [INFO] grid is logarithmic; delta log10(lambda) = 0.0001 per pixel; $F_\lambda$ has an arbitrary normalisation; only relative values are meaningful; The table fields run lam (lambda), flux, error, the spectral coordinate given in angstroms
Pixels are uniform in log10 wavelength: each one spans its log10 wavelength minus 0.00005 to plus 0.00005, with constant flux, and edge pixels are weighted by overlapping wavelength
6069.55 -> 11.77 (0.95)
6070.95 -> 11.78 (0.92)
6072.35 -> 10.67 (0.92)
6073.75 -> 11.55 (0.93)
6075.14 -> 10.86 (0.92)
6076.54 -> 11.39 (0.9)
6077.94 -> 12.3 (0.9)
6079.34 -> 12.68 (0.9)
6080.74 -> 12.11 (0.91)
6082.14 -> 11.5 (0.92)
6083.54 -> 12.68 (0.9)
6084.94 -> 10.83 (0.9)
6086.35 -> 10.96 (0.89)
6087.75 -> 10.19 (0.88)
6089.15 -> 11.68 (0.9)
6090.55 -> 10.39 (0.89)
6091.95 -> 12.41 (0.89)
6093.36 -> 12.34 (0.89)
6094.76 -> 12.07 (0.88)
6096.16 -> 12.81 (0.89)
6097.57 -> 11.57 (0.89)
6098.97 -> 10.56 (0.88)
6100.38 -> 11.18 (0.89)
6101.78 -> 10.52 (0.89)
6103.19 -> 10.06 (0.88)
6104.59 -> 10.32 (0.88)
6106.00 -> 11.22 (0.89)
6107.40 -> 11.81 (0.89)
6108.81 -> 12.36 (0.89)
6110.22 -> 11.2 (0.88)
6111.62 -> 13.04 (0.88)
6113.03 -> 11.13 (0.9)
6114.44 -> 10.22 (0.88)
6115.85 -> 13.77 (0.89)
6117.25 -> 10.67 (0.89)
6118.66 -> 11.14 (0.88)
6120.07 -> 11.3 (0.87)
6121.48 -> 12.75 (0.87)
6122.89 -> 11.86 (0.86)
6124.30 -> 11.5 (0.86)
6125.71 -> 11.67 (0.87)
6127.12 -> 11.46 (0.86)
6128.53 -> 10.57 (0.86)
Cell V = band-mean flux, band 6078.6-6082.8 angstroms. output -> 12.1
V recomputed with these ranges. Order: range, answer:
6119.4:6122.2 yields 12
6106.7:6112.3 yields 12.1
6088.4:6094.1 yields 11.7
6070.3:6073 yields 11.2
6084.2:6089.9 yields 10.9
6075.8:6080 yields 12.1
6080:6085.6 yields 11.8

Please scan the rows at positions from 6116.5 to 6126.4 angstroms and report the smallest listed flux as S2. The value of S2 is 10.67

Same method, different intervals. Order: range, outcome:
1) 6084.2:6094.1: 10.19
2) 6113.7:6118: 10.22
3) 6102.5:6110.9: 10.06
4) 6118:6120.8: 11.14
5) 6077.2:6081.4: 12.11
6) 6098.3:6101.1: 10.56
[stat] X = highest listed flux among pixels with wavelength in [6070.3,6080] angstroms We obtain 12.68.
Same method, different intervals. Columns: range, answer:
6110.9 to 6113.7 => 13.04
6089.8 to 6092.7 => 12.41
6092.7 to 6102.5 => 12.81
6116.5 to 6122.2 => 12.75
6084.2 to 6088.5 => 10.96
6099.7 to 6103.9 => 11.18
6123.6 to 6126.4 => 11.67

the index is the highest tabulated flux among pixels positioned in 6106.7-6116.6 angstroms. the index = 13.77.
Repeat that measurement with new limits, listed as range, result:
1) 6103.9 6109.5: 12.36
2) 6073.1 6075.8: 11.55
